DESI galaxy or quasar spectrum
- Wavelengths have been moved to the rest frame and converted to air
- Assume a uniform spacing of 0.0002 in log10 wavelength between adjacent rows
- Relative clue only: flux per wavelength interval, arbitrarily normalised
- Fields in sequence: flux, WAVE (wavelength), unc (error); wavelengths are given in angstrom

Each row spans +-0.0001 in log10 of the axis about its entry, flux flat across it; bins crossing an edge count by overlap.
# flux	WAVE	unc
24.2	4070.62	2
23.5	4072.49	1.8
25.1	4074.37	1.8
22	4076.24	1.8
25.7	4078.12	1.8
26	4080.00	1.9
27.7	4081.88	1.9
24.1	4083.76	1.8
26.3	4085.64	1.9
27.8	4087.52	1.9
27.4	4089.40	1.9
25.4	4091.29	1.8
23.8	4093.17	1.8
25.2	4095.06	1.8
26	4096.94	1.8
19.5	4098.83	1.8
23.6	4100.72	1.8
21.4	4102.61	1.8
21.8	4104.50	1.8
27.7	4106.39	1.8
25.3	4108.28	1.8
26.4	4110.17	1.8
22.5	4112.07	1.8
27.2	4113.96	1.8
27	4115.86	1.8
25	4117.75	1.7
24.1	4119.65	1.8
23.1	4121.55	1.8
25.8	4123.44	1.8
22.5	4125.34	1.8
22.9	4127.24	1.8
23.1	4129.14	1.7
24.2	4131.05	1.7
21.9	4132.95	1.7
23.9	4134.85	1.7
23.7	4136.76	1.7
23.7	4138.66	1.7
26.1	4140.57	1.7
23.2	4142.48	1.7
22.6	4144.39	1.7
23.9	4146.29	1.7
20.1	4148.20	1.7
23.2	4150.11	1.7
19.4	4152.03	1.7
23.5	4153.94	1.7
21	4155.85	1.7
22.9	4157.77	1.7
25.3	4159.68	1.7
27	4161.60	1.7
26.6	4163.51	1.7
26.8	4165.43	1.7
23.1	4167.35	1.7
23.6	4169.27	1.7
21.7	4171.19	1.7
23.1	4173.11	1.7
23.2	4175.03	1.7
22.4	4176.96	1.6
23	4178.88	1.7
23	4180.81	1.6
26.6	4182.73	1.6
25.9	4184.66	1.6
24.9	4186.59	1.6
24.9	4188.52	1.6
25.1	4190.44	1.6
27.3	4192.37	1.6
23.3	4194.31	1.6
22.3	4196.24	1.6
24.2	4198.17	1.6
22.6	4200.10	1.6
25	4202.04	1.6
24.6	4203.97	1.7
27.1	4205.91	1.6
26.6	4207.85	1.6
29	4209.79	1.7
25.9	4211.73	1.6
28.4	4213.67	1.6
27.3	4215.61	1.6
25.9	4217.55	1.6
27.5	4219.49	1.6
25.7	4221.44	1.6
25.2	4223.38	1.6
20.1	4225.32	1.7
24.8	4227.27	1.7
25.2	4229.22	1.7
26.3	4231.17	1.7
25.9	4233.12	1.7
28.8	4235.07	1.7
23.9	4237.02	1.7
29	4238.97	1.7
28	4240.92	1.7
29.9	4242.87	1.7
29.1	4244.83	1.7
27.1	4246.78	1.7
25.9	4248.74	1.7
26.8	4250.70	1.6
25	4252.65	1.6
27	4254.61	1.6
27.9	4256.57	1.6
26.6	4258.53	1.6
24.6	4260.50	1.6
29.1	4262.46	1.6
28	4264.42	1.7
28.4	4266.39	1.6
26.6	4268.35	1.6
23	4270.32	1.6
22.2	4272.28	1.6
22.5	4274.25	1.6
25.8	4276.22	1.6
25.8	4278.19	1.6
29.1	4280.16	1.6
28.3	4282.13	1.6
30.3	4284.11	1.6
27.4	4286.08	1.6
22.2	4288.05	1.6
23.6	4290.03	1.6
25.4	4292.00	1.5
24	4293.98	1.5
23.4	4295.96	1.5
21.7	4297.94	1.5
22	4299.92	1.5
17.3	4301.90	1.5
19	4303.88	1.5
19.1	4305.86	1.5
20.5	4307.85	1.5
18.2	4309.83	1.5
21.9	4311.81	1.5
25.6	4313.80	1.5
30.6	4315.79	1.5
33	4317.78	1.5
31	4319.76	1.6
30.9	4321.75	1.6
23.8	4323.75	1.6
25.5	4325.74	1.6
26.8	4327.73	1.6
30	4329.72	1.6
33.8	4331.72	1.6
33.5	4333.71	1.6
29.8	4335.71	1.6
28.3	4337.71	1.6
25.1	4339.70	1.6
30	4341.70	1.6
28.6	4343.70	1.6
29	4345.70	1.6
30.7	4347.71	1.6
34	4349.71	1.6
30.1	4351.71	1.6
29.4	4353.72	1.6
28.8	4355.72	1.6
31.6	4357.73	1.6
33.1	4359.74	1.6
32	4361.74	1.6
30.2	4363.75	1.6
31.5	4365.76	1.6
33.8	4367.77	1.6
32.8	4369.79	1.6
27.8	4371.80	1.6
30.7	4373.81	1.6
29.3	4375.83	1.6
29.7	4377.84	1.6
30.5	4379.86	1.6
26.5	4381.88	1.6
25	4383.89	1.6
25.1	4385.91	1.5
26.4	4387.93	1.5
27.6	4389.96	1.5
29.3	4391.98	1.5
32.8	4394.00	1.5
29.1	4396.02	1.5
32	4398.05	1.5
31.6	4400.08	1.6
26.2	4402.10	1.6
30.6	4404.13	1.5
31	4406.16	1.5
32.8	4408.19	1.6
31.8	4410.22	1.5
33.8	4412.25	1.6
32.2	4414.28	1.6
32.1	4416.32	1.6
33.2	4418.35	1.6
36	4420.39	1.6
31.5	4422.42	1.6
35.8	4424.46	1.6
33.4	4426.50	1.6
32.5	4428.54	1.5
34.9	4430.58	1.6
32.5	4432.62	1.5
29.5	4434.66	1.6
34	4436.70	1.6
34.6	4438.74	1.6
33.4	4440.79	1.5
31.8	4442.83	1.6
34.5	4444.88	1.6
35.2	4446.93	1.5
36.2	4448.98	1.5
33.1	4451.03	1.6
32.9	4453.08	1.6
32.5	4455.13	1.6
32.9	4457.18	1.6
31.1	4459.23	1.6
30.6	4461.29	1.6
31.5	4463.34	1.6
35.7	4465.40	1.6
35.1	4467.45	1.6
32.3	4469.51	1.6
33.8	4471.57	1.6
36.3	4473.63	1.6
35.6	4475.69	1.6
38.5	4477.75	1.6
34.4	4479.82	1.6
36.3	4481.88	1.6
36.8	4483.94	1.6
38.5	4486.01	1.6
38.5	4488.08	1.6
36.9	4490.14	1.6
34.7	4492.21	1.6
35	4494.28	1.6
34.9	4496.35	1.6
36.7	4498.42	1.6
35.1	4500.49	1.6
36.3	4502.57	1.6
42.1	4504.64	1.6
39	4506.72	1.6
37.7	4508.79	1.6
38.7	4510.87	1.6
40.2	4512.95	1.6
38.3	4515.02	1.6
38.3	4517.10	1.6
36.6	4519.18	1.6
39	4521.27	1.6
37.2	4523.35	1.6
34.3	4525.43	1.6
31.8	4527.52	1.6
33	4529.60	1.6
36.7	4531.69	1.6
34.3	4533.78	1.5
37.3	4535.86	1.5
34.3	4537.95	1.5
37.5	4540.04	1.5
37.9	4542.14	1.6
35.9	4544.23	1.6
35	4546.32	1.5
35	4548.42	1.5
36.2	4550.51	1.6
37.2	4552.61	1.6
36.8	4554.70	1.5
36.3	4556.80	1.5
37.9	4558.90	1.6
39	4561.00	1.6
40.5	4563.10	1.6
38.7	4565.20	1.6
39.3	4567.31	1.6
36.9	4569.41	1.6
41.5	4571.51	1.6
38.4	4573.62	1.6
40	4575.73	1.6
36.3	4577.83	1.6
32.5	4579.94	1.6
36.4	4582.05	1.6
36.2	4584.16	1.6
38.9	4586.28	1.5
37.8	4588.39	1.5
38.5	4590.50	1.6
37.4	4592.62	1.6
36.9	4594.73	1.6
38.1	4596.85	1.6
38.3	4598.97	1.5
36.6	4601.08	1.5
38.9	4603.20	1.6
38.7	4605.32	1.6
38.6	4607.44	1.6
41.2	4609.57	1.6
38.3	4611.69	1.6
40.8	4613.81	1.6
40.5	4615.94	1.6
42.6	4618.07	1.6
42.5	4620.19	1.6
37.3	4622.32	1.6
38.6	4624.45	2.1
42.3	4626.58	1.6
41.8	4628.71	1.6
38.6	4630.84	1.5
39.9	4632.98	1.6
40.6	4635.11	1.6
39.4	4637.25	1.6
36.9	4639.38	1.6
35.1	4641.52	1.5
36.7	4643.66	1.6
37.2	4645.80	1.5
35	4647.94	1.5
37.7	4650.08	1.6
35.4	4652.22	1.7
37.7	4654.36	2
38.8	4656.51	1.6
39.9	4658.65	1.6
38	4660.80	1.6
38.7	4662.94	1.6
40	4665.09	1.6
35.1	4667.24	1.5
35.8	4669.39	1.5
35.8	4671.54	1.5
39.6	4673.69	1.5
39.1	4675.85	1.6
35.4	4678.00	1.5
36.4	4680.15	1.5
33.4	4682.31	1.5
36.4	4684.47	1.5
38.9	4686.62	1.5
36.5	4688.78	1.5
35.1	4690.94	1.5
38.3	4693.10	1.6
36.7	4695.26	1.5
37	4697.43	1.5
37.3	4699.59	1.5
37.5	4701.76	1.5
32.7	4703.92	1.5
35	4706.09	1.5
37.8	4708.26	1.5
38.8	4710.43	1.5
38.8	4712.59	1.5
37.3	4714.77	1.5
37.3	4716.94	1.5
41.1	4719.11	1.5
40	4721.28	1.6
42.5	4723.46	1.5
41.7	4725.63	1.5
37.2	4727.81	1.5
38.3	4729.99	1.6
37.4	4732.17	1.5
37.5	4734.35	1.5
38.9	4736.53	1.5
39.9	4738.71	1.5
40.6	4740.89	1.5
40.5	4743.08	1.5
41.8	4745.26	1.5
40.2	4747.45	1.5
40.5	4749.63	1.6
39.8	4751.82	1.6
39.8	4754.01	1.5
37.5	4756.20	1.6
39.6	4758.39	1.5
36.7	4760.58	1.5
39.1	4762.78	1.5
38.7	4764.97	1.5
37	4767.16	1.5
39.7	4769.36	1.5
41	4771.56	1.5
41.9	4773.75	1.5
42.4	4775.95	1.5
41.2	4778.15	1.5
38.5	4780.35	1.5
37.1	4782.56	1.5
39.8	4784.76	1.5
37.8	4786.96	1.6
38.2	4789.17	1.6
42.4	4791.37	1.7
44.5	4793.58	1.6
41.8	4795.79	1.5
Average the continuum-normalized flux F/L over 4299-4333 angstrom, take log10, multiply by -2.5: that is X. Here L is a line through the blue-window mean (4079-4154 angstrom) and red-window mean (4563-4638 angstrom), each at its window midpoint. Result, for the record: 0.19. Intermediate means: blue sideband 24.2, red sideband 38.9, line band 25.3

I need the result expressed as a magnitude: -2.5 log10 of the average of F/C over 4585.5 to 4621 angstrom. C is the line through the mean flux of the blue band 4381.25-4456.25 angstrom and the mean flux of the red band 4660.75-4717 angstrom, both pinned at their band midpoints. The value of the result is -0.11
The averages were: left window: 31.8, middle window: 39.1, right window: 37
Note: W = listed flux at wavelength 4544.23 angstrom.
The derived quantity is 35.9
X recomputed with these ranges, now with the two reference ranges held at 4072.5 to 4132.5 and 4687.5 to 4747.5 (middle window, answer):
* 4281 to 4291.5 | 0.09 mag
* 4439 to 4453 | -0.06 mag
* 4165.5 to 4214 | 0.08 mag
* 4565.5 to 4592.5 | -0.07 mag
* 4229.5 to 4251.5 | 0.02 mag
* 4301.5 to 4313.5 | 0.42 mag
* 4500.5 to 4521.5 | -0.14 mag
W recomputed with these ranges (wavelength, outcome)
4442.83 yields 31.8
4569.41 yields 36.9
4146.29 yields 23.9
